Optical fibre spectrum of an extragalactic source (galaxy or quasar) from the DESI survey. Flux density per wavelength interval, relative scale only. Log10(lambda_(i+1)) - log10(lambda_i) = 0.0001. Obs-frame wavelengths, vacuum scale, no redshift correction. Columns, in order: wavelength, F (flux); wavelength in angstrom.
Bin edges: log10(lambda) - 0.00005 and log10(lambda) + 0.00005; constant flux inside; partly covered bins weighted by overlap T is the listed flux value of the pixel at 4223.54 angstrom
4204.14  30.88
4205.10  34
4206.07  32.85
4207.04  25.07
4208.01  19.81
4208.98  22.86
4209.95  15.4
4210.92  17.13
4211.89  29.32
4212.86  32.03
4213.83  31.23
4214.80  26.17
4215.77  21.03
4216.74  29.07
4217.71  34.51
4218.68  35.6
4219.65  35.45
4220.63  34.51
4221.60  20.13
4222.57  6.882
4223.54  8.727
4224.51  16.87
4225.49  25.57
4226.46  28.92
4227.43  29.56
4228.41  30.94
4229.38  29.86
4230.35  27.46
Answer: 8.727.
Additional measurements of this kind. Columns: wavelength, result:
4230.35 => 27.46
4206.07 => 32.85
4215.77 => 21.03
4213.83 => 31.23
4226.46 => 28.92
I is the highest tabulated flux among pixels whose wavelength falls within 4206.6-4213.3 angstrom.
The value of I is 32.03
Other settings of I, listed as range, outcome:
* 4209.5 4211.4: 17.13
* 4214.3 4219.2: 35.6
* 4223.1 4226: 25.57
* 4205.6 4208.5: 32.85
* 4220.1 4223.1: 34.51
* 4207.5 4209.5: 22.86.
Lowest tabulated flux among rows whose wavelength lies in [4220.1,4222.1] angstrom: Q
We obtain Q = 20.13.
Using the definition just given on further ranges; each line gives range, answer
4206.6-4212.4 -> 15.4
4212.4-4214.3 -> 31.23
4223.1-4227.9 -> 8.727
